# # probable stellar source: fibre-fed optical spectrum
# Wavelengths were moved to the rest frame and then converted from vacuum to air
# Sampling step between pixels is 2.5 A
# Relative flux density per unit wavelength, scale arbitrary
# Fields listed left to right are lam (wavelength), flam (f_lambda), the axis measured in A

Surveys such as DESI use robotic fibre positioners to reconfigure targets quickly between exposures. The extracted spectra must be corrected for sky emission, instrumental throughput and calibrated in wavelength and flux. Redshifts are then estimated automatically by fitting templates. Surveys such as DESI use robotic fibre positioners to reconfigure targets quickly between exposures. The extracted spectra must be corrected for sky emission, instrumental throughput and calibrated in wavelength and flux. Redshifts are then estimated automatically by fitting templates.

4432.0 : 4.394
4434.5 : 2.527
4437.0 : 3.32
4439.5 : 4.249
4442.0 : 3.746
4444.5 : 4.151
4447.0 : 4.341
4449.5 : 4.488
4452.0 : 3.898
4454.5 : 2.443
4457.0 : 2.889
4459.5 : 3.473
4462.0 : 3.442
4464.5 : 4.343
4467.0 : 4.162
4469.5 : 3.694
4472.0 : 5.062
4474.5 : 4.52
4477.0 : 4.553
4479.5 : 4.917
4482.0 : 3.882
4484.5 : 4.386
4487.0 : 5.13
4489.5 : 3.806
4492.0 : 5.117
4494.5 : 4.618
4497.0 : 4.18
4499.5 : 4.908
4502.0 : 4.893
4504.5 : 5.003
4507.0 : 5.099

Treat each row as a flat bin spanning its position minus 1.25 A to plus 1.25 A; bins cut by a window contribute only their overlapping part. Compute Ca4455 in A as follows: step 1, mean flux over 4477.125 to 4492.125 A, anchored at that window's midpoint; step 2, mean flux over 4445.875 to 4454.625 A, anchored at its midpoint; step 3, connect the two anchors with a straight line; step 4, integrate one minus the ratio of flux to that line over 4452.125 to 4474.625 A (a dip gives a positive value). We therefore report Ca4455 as 2.3 A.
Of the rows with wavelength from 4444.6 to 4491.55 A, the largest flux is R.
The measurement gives 5.13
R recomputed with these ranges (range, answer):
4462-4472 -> 5.062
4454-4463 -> 3.473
